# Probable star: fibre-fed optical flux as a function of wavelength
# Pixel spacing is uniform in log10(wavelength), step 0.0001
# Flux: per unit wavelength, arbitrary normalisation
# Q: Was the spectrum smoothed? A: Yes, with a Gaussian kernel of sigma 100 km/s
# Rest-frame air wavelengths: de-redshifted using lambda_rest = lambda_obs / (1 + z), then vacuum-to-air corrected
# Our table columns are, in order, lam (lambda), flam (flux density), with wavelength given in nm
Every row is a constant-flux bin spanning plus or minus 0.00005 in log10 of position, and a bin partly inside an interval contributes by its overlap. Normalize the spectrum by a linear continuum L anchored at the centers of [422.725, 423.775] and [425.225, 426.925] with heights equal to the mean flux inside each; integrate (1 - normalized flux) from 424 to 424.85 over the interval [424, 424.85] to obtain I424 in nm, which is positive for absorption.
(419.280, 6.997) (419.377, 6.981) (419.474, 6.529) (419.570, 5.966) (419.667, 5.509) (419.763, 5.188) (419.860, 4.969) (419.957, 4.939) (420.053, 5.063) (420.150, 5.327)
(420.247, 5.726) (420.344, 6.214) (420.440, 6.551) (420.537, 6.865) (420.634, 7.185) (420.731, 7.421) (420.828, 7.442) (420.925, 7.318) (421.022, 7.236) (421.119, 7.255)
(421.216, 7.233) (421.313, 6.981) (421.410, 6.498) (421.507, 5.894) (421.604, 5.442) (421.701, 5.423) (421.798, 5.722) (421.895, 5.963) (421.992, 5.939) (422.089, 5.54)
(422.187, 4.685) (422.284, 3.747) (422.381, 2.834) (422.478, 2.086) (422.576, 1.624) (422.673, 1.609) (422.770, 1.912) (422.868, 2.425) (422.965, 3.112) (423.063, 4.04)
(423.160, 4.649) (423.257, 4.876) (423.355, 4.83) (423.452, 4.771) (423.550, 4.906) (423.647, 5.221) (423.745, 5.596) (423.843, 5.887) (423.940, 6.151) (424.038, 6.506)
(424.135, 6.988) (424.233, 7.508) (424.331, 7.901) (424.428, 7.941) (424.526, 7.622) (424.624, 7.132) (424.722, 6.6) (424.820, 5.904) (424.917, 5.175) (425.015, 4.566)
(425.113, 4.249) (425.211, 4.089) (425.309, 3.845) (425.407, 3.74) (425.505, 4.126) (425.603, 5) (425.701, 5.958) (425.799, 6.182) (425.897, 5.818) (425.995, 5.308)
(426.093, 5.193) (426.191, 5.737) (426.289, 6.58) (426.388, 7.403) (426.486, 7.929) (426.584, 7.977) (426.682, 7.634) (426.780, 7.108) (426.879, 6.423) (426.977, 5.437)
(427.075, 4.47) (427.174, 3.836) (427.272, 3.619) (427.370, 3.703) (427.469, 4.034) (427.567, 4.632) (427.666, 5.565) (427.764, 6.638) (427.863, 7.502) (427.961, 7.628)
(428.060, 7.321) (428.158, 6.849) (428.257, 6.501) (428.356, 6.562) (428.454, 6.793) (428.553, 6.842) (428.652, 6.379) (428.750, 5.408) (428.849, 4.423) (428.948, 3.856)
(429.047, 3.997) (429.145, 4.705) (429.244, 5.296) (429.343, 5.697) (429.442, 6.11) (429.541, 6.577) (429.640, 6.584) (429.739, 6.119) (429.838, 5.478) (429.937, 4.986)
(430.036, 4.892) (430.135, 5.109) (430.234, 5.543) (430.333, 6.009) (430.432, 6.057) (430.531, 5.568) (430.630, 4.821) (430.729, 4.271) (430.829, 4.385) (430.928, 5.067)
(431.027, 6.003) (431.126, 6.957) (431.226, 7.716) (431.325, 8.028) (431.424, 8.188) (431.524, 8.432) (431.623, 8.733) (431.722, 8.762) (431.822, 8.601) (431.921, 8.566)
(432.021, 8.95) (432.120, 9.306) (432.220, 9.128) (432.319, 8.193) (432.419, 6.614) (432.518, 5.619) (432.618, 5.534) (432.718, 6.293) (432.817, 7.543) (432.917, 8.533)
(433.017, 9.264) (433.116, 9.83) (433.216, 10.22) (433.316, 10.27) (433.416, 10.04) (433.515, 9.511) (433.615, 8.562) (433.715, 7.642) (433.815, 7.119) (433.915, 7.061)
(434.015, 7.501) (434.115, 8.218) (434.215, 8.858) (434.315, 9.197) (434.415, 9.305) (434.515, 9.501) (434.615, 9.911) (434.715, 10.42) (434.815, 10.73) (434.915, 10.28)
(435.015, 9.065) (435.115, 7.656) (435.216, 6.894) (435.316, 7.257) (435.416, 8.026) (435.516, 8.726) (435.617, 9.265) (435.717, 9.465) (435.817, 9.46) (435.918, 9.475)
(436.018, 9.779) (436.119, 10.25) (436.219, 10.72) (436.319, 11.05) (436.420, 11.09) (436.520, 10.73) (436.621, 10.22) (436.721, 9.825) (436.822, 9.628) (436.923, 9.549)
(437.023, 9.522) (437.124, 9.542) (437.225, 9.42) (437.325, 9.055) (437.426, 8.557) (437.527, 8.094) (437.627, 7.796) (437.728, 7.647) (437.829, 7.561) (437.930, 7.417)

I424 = -0.39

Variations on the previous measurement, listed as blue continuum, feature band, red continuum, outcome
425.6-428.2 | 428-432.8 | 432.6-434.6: 0.61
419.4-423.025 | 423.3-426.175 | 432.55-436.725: 0.28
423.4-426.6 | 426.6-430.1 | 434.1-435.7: 0.61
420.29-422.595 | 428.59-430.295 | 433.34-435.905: 0.51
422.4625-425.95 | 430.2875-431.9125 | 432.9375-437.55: 0.20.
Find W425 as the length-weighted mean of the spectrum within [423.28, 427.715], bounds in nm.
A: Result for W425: 5.7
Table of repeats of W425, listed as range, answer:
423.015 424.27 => 5.52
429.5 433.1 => 6.88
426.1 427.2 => 6.42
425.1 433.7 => 6.44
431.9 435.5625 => 8.52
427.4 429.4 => 5.81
